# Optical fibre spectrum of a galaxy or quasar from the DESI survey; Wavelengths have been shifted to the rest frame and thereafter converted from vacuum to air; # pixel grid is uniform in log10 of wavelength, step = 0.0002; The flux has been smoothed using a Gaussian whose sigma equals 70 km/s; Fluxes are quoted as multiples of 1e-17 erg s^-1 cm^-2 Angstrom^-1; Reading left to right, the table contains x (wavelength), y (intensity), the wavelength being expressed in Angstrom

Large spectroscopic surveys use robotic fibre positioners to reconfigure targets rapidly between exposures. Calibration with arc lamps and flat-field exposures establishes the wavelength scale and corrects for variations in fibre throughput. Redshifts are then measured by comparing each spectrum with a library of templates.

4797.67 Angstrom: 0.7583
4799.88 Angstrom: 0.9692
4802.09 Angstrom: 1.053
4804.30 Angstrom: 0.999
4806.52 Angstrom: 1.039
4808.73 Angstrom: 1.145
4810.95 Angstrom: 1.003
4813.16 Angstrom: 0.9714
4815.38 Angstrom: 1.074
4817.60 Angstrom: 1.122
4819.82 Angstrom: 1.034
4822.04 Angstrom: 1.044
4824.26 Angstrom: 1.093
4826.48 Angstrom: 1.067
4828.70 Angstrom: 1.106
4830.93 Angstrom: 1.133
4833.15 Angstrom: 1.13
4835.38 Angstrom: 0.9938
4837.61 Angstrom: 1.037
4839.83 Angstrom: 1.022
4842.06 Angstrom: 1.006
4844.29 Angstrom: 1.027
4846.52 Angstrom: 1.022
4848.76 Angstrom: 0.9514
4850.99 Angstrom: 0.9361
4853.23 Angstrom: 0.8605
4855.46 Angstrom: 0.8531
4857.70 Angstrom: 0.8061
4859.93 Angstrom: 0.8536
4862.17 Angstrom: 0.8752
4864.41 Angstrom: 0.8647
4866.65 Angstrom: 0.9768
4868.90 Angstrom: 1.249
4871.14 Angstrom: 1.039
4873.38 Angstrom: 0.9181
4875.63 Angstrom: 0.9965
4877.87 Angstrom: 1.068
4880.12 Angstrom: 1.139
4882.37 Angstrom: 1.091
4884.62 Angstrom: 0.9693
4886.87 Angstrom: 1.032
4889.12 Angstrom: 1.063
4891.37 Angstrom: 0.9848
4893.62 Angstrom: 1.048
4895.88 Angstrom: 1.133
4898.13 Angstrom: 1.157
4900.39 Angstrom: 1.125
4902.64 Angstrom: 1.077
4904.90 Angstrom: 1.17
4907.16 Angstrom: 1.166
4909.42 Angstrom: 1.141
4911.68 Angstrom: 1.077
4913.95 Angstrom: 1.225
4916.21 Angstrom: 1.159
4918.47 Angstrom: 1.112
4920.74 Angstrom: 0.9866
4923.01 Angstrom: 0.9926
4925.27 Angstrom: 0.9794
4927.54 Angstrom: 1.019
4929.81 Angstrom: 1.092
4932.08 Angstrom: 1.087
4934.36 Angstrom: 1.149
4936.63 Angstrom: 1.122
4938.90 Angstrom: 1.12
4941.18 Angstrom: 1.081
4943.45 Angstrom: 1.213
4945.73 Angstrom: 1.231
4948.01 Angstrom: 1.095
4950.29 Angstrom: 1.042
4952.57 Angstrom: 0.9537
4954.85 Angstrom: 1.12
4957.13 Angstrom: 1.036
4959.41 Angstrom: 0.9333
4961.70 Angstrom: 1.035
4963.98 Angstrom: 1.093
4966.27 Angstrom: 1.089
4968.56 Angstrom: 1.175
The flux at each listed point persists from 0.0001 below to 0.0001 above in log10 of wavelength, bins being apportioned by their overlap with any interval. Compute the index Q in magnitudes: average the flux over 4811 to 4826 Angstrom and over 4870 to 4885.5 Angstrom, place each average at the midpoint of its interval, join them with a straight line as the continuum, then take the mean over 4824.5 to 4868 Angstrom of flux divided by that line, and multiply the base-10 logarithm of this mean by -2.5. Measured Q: 0.07 mag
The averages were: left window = 1.05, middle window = 0.978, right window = 1.03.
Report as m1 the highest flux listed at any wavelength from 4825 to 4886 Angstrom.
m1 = 1.249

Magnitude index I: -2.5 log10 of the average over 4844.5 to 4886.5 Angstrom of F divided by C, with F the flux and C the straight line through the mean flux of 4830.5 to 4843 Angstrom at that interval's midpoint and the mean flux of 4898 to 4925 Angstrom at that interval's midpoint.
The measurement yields 0.11 mag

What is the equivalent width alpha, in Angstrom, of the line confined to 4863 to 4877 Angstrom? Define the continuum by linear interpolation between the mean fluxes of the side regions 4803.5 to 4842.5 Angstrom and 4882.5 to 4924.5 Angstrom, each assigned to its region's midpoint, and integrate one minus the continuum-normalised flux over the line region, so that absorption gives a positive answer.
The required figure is 0.92 Angstrom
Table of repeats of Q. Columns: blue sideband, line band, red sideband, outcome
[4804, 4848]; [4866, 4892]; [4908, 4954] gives 0.03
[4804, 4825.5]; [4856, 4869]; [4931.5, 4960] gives 0.18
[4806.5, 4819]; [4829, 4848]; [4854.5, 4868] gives -0.09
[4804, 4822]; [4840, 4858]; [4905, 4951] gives 0.13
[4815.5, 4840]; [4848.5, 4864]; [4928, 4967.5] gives 0.23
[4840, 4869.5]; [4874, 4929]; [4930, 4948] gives -0.03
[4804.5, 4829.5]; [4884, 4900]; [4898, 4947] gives 0.04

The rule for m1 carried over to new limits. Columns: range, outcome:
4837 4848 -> 1.037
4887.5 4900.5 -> 1.157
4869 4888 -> 1.139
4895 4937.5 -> 1.225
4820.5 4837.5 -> 1.133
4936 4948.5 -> 1.231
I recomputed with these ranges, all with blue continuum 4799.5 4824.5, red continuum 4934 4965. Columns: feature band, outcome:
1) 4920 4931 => 0.066 mag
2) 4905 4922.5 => -0.045 mag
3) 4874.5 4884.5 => 0.003 mag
